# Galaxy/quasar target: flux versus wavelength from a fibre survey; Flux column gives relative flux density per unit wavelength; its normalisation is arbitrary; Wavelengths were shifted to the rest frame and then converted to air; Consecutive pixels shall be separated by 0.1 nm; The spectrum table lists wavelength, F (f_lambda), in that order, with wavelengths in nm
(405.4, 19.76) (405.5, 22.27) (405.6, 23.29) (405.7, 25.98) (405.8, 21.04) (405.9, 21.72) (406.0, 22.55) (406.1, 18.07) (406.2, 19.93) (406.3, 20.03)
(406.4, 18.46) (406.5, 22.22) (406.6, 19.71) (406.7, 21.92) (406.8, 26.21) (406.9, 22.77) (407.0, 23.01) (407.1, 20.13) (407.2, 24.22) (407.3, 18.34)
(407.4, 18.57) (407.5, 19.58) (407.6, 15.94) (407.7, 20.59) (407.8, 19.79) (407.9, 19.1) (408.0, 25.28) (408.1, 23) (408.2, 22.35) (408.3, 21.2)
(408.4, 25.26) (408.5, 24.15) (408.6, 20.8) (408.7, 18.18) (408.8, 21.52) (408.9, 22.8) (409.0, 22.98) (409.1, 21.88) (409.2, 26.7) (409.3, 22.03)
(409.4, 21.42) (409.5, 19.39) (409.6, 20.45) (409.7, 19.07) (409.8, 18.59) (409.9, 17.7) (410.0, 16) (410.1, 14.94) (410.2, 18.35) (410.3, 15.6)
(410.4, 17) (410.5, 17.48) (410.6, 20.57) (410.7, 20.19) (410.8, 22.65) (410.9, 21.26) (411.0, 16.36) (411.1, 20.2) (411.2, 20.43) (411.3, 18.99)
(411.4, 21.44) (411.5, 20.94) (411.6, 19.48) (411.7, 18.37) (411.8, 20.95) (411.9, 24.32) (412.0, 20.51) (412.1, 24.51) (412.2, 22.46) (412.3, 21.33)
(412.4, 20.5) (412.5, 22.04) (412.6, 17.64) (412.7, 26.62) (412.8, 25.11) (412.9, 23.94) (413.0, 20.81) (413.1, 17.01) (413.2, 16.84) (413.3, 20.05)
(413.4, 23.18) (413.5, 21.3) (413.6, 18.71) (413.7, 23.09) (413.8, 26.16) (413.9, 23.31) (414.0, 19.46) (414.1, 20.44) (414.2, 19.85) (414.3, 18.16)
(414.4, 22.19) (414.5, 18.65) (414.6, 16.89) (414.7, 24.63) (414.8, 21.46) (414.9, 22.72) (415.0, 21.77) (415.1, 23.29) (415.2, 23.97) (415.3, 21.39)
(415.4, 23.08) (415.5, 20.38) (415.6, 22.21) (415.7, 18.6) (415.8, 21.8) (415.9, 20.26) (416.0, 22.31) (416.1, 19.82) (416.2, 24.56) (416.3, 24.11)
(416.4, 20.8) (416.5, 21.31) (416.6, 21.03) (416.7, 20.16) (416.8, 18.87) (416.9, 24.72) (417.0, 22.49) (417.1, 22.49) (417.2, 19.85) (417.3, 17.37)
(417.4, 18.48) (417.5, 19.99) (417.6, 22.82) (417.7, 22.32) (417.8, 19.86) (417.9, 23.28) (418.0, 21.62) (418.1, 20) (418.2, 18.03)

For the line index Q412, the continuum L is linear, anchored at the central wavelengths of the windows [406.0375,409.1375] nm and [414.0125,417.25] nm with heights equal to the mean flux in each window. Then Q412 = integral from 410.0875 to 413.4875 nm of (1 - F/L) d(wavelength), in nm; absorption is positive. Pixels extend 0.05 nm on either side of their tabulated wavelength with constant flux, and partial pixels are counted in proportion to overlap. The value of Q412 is 0.139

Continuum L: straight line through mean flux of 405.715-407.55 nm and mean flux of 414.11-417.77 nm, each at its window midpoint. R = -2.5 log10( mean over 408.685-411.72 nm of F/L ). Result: 0.07 mag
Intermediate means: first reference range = 21.1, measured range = 19.8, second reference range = 21.2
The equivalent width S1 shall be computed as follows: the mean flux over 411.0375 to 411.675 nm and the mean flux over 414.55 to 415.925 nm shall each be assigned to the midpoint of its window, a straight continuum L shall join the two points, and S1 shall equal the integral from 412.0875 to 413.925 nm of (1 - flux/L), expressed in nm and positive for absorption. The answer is -0.09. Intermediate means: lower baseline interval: 20.1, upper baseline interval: 21.6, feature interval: 21.7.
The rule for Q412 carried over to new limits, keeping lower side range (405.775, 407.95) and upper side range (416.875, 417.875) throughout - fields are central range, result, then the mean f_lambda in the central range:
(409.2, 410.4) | 0.113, 18.8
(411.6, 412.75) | -0.046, 21.7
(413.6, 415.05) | -0.025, 21.3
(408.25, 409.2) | -0.075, 22.3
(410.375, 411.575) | 0.054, 19.8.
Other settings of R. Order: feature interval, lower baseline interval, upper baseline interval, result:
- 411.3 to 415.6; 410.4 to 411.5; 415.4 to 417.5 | -0.05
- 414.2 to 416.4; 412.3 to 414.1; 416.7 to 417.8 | -0.02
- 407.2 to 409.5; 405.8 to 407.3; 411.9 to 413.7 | 0.00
